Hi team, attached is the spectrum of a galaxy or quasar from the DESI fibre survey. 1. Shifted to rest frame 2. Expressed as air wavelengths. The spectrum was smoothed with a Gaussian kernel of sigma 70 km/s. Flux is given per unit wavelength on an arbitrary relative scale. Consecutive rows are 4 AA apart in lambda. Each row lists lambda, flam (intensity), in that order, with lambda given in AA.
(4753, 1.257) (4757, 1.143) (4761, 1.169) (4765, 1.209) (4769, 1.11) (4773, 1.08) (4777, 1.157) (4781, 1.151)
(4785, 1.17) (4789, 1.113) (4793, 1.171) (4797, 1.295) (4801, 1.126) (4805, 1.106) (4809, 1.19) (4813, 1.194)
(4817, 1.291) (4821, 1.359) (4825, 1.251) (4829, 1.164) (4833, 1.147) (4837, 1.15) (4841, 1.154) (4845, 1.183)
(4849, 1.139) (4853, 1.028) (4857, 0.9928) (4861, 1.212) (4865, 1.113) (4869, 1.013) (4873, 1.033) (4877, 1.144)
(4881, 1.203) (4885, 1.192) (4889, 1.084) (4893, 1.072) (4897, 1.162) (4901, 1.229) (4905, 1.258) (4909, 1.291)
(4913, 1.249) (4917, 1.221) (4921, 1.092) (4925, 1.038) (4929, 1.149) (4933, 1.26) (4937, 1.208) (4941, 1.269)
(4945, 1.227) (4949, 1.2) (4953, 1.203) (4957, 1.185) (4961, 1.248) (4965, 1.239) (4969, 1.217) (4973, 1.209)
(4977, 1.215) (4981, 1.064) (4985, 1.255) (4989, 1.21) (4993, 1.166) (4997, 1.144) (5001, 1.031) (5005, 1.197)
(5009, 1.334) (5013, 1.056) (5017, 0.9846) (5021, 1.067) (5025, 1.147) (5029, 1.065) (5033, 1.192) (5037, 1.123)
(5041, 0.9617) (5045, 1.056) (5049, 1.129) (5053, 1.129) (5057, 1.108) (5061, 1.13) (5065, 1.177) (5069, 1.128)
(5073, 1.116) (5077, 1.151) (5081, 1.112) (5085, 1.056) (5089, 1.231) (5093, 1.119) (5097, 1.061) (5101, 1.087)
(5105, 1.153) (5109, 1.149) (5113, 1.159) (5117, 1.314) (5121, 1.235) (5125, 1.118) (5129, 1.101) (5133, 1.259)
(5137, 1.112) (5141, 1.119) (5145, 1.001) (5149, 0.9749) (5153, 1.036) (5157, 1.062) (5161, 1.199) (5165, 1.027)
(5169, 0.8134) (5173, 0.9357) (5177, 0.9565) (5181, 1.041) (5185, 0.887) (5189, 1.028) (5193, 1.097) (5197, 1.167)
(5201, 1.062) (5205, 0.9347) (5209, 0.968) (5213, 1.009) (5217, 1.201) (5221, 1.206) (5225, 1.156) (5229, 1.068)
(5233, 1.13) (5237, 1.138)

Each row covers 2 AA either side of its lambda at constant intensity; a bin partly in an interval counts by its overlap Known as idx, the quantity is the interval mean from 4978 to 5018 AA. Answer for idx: 1.15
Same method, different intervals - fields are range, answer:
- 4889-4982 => 1.19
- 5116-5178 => 1.08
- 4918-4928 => 1.09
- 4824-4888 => 1.13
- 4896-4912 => 1.24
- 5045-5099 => 1.12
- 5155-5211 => 1.01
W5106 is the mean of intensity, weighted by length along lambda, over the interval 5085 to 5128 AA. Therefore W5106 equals 1.16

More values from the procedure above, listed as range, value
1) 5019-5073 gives 1.11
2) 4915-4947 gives 1.18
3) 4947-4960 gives 1.2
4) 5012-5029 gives 1.06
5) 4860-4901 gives 1.13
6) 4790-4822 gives 1.21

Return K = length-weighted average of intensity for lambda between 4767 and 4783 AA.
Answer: 1.12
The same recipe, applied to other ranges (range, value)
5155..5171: 1.03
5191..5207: 1.07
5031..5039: 1.16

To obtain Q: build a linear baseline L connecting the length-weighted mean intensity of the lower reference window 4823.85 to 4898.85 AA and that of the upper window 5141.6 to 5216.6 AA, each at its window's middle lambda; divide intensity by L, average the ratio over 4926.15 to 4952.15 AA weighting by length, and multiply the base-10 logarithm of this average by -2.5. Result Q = -0.11 mag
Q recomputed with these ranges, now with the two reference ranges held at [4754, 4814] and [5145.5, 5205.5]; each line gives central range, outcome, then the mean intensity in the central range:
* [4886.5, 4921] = -0.070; 1.19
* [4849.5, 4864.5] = 0.045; 1.09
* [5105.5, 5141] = -0.138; 1.18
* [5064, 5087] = -0.068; 1.12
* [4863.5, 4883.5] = 0.023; 1.1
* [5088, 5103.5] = -0.073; 1.12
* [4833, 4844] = -0.013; 1.15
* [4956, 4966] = -0.123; 1.23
